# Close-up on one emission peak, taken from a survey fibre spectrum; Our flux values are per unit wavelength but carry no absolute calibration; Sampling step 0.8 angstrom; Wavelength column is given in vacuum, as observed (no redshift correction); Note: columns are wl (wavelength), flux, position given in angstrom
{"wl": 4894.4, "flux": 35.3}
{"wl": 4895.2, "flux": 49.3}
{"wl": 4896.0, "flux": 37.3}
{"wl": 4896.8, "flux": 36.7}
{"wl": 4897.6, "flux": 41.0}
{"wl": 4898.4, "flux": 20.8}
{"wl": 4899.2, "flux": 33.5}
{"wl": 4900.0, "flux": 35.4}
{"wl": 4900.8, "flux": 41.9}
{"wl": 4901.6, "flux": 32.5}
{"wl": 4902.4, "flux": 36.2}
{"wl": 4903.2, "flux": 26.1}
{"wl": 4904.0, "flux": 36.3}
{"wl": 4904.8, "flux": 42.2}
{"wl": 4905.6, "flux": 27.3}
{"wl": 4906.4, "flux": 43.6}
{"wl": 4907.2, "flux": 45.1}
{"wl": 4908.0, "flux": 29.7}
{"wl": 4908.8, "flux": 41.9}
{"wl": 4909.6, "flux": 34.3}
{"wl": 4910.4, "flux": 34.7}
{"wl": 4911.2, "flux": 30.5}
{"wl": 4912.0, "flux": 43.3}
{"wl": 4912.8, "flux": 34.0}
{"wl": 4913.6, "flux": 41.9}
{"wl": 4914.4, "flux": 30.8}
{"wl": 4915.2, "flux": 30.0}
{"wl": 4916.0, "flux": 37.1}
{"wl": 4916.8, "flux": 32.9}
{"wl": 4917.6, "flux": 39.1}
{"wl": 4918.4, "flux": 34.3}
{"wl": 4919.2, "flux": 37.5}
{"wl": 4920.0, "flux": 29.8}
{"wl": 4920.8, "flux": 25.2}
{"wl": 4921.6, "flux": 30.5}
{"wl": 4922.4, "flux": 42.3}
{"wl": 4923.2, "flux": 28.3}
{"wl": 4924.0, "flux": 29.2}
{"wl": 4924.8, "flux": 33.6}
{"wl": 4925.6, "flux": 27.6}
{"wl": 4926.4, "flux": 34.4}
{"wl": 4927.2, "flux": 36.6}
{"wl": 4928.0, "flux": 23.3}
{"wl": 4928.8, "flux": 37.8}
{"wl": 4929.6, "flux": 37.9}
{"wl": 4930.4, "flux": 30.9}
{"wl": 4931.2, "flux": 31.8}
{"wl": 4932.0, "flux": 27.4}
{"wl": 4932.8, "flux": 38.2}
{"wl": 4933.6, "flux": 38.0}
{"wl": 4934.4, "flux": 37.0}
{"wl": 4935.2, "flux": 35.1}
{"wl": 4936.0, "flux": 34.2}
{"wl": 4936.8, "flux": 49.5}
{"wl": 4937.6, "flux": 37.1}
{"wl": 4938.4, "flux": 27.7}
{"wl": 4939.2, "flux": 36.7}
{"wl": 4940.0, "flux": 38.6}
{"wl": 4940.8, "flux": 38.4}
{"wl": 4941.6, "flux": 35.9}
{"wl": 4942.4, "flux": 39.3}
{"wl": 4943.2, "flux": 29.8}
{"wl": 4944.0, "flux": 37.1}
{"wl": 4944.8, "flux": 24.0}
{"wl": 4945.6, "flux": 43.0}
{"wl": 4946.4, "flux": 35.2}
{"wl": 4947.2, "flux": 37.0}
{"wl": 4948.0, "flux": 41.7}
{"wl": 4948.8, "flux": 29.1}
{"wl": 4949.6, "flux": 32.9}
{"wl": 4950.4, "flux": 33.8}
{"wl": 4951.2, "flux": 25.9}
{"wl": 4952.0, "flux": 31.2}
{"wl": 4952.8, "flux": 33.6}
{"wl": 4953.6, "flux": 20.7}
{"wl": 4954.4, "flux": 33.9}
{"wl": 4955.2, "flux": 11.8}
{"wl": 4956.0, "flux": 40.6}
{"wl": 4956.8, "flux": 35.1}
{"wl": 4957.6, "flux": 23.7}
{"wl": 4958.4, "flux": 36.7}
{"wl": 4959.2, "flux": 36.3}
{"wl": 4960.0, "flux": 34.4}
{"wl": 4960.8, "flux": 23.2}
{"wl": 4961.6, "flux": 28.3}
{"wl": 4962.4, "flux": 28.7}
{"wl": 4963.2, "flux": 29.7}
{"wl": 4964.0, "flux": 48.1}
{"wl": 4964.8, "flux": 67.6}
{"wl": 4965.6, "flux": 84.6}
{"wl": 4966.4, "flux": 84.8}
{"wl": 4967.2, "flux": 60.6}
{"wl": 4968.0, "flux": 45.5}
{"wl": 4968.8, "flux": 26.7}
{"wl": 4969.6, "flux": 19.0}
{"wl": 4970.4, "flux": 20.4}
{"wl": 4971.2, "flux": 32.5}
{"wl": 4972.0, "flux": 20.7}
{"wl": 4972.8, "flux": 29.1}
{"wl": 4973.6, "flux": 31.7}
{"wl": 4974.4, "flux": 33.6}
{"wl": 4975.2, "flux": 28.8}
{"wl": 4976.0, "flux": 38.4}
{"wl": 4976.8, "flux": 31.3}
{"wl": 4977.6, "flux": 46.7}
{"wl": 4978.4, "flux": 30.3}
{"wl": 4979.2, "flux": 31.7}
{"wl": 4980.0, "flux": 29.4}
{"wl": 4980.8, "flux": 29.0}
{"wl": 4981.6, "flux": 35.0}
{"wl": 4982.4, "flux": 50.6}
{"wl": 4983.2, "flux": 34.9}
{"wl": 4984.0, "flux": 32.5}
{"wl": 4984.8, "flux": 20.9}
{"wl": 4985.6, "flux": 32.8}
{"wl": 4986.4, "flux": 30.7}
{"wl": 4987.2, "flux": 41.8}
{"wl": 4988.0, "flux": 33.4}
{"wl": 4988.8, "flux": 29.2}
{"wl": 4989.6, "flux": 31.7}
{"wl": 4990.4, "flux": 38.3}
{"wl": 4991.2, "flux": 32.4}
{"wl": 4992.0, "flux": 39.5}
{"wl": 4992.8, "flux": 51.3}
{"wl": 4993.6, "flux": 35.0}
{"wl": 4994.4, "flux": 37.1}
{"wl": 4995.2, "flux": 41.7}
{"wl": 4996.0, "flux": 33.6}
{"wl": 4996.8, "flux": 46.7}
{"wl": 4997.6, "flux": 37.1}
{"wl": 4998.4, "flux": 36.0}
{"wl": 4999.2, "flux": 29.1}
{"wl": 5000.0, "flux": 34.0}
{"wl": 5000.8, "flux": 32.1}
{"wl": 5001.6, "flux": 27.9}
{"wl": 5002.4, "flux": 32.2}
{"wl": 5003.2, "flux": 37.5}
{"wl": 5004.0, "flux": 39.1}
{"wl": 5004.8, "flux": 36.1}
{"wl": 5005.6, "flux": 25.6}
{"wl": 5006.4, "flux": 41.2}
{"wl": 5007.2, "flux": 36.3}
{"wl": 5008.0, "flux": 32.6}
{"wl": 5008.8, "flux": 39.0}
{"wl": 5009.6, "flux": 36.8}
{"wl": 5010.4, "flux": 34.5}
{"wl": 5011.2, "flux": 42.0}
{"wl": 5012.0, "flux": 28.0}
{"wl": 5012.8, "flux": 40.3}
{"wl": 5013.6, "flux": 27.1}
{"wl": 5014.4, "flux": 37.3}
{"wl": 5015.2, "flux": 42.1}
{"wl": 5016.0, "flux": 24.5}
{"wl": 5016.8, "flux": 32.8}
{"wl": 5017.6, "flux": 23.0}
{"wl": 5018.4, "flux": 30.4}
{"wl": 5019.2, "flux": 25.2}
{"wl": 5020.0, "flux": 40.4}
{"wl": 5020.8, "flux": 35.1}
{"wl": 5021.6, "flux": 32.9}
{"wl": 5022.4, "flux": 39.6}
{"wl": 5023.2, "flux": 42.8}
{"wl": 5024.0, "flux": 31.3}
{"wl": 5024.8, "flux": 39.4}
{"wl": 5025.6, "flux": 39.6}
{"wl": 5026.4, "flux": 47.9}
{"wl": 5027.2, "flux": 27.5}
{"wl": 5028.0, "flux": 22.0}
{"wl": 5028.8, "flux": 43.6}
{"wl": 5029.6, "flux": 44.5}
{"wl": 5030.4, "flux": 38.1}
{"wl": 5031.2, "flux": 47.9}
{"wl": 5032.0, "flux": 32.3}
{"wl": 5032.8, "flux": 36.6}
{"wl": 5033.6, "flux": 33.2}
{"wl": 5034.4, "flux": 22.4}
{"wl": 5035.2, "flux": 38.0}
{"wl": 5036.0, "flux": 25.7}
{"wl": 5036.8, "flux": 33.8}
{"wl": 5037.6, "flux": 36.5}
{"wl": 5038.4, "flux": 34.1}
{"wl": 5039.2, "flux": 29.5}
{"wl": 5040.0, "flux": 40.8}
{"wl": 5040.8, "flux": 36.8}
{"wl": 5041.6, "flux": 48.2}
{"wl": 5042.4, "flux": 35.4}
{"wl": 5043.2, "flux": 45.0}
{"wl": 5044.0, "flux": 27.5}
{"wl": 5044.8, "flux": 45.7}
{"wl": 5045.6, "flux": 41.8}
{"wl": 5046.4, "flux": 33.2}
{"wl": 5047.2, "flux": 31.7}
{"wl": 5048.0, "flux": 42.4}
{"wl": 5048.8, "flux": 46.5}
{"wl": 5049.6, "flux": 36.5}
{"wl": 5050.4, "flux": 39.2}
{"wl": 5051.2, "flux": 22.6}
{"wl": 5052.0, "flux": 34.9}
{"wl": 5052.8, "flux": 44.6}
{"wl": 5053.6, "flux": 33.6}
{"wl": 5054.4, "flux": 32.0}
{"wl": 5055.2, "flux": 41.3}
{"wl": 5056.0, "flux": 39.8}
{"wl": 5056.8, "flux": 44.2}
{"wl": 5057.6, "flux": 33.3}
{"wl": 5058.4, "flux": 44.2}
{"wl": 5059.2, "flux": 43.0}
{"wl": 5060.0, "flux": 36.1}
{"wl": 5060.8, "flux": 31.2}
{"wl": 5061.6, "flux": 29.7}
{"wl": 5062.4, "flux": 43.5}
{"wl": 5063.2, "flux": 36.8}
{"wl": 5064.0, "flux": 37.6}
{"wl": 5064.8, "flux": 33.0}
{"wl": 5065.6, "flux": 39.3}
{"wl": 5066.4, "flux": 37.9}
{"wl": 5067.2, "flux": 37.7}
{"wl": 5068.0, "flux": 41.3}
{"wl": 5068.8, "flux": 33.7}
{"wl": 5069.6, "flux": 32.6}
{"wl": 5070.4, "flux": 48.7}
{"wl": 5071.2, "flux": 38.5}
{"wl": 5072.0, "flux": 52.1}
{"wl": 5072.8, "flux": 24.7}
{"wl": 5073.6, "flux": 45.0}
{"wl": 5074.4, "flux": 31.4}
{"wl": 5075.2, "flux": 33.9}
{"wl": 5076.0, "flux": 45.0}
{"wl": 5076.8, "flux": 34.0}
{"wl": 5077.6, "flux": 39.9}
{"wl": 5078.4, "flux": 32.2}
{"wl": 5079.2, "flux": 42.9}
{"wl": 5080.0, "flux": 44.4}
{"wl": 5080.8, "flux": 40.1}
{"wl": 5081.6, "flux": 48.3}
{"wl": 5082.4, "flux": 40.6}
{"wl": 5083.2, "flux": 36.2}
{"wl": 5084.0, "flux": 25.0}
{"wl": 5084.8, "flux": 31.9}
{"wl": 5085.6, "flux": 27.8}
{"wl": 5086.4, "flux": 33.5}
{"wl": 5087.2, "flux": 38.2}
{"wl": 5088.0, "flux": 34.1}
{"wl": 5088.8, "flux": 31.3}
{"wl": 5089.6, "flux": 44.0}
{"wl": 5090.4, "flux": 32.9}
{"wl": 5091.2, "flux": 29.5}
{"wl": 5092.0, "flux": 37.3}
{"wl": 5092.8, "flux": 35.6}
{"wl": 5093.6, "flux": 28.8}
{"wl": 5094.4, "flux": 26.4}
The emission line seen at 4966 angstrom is Hgamma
